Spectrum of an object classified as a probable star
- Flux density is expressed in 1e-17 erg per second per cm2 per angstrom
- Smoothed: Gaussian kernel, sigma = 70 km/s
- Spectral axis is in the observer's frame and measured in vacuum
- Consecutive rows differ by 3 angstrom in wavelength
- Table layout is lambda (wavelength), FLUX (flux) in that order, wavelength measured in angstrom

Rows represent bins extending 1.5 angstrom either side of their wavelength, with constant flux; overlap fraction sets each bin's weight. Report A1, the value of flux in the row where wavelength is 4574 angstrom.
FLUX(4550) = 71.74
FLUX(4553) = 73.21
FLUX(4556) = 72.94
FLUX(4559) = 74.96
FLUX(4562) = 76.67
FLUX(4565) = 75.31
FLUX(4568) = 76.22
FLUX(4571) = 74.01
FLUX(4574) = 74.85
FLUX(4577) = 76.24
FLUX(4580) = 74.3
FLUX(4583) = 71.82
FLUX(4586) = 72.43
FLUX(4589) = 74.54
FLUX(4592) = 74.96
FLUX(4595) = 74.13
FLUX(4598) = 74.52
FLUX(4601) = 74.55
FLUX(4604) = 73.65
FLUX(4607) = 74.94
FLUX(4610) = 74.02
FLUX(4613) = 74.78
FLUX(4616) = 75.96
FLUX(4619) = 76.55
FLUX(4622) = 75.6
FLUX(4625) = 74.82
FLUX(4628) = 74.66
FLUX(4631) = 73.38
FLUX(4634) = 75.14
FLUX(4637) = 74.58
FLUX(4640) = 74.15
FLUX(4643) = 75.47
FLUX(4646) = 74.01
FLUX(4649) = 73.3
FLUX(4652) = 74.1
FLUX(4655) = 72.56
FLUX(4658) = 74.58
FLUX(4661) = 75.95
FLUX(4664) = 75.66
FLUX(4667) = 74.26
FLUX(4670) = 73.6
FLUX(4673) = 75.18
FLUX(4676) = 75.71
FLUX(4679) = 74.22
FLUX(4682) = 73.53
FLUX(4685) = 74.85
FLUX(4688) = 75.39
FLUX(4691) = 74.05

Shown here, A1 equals 74.85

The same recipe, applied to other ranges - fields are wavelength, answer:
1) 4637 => 74.58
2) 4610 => 74.02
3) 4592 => 74.96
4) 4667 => 74.26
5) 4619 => 76.55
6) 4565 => 75.31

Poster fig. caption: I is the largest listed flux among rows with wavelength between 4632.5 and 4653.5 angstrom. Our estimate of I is 75.47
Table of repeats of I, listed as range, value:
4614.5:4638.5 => 76.55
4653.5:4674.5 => 75.95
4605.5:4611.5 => 74.94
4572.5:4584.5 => 76.24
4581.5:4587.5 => 72.43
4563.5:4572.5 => 76.22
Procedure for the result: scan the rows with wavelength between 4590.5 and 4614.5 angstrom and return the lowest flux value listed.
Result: 73.65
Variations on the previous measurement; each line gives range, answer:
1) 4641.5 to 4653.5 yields 73.3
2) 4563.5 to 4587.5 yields 71.82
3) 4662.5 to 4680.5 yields 73.6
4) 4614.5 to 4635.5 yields 73.38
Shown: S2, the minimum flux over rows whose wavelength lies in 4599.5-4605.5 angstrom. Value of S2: 73.65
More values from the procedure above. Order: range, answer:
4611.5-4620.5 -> 74.78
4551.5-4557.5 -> 72.94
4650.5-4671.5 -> 72.56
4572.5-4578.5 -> 74.85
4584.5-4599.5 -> 72.43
